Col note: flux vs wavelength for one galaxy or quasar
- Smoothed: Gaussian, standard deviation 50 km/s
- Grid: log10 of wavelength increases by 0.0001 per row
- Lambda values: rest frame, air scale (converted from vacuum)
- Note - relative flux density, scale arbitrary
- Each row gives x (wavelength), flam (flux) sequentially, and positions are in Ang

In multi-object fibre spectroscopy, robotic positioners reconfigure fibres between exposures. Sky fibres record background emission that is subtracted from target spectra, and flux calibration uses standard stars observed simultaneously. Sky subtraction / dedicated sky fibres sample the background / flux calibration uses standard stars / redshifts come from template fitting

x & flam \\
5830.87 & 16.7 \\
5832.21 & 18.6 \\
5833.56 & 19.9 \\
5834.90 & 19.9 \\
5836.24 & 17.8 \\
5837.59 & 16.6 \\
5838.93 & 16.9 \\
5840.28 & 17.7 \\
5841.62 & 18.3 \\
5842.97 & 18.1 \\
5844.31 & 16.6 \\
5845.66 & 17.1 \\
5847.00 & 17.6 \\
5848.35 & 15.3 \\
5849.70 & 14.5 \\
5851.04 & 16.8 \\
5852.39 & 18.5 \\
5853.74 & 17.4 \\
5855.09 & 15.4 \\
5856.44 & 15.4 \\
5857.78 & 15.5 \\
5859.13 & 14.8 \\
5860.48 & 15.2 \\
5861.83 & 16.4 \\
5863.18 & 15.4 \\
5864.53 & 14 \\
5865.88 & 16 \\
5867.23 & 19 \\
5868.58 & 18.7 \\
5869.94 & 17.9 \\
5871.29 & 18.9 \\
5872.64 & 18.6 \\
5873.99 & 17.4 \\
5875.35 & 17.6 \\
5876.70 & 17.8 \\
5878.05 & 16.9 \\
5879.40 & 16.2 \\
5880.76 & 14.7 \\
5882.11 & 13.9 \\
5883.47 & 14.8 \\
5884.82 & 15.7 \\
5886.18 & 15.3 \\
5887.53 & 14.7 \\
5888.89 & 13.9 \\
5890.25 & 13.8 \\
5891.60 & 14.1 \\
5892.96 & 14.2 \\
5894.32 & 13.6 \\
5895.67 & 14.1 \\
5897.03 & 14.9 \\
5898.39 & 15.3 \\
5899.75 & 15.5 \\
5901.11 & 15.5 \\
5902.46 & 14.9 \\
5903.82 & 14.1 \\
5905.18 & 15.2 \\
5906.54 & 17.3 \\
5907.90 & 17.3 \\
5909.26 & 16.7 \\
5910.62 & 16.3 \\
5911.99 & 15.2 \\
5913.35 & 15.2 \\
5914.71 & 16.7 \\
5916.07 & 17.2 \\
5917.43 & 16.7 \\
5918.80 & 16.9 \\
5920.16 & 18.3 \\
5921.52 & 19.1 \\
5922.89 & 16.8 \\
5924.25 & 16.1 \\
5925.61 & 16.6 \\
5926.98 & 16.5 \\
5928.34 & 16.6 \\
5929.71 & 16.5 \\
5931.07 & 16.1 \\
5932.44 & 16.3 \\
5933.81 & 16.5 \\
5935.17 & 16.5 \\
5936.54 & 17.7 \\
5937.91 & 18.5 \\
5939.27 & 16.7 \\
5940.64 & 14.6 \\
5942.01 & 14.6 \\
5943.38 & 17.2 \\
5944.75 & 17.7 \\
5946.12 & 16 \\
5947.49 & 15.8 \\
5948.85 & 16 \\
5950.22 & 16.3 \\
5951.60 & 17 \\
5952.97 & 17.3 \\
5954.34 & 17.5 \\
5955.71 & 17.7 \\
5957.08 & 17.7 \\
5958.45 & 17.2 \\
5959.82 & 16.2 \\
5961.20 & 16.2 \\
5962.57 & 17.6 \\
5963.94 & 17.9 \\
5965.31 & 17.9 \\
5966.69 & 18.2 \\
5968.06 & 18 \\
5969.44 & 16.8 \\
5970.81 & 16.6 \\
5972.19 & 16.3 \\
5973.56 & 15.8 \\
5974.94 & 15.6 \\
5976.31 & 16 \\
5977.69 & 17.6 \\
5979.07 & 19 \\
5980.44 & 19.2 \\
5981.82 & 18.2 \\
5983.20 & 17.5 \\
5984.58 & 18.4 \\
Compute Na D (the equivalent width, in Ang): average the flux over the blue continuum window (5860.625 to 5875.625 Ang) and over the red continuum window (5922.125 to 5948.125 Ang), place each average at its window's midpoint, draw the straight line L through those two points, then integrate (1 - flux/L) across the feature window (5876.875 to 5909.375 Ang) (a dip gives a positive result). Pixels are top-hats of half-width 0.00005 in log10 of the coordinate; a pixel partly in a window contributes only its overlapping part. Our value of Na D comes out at 3.5 Ang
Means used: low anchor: 17.2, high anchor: 16.5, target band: 15.1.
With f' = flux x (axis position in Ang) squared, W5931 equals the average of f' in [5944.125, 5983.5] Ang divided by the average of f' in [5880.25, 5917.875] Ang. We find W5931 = 1.15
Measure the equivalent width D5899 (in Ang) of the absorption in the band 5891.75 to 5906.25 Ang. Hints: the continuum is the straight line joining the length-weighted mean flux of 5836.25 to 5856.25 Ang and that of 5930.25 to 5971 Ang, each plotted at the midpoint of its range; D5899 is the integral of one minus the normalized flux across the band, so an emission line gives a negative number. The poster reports 1.8 Ang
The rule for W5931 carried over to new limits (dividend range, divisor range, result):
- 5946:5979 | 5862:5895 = 1.09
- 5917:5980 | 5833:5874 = 1.03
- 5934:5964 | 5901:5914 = 1.08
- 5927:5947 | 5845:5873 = 1.02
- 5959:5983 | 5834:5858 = 1.06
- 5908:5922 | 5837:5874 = 1.02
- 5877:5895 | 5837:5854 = 0.88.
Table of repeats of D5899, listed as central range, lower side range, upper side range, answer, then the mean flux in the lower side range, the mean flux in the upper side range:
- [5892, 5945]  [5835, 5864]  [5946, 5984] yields 2.3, 16.6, 17.1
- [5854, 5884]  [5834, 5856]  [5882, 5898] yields -1.4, 17.2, 14.4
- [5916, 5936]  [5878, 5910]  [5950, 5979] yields -1.1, 15.1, 17.1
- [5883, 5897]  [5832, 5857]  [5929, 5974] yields 2.2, 17.3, 16.8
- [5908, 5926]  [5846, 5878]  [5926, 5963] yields -0.1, 16.7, 16.7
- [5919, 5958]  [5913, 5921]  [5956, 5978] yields 0.4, 17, 17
